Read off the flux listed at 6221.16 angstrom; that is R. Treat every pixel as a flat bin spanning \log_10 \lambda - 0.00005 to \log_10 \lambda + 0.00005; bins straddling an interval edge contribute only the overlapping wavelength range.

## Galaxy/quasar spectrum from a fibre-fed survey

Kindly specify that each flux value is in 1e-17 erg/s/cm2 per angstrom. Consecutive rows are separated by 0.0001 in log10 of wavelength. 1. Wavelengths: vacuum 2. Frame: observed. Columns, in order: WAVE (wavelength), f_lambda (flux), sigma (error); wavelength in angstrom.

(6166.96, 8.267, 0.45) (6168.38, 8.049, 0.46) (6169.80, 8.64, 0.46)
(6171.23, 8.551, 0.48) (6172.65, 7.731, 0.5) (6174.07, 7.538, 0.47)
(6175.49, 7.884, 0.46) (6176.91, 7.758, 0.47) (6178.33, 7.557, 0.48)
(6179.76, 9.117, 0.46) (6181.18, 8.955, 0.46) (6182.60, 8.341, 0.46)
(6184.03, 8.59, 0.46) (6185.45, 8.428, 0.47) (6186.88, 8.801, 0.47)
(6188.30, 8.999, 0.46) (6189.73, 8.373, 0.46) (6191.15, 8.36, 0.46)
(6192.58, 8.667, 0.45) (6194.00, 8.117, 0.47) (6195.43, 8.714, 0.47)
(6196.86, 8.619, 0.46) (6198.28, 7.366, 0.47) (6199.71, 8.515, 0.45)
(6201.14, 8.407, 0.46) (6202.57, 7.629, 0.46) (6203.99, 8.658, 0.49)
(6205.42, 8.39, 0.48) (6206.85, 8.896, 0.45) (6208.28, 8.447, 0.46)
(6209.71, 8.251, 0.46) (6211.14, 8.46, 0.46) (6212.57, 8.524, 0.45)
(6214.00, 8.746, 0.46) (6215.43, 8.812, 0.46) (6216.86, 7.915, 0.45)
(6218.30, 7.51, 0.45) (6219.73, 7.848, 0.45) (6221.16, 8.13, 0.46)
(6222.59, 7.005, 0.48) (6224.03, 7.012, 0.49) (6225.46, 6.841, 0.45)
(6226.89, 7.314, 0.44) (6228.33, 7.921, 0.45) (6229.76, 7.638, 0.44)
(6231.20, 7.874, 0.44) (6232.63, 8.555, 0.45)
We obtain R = 8.13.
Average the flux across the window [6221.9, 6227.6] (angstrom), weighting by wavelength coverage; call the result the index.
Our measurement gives 7.04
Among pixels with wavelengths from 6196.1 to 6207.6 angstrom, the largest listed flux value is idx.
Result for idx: 8.896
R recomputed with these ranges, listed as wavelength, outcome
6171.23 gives 8.551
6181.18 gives 8.955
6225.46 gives 6.841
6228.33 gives 7.921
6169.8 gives 8.64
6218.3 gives 7.51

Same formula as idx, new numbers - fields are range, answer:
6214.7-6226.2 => 8.812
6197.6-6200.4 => 8.515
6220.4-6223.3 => 8.13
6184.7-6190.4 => 8.999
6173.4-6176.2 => 7.884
